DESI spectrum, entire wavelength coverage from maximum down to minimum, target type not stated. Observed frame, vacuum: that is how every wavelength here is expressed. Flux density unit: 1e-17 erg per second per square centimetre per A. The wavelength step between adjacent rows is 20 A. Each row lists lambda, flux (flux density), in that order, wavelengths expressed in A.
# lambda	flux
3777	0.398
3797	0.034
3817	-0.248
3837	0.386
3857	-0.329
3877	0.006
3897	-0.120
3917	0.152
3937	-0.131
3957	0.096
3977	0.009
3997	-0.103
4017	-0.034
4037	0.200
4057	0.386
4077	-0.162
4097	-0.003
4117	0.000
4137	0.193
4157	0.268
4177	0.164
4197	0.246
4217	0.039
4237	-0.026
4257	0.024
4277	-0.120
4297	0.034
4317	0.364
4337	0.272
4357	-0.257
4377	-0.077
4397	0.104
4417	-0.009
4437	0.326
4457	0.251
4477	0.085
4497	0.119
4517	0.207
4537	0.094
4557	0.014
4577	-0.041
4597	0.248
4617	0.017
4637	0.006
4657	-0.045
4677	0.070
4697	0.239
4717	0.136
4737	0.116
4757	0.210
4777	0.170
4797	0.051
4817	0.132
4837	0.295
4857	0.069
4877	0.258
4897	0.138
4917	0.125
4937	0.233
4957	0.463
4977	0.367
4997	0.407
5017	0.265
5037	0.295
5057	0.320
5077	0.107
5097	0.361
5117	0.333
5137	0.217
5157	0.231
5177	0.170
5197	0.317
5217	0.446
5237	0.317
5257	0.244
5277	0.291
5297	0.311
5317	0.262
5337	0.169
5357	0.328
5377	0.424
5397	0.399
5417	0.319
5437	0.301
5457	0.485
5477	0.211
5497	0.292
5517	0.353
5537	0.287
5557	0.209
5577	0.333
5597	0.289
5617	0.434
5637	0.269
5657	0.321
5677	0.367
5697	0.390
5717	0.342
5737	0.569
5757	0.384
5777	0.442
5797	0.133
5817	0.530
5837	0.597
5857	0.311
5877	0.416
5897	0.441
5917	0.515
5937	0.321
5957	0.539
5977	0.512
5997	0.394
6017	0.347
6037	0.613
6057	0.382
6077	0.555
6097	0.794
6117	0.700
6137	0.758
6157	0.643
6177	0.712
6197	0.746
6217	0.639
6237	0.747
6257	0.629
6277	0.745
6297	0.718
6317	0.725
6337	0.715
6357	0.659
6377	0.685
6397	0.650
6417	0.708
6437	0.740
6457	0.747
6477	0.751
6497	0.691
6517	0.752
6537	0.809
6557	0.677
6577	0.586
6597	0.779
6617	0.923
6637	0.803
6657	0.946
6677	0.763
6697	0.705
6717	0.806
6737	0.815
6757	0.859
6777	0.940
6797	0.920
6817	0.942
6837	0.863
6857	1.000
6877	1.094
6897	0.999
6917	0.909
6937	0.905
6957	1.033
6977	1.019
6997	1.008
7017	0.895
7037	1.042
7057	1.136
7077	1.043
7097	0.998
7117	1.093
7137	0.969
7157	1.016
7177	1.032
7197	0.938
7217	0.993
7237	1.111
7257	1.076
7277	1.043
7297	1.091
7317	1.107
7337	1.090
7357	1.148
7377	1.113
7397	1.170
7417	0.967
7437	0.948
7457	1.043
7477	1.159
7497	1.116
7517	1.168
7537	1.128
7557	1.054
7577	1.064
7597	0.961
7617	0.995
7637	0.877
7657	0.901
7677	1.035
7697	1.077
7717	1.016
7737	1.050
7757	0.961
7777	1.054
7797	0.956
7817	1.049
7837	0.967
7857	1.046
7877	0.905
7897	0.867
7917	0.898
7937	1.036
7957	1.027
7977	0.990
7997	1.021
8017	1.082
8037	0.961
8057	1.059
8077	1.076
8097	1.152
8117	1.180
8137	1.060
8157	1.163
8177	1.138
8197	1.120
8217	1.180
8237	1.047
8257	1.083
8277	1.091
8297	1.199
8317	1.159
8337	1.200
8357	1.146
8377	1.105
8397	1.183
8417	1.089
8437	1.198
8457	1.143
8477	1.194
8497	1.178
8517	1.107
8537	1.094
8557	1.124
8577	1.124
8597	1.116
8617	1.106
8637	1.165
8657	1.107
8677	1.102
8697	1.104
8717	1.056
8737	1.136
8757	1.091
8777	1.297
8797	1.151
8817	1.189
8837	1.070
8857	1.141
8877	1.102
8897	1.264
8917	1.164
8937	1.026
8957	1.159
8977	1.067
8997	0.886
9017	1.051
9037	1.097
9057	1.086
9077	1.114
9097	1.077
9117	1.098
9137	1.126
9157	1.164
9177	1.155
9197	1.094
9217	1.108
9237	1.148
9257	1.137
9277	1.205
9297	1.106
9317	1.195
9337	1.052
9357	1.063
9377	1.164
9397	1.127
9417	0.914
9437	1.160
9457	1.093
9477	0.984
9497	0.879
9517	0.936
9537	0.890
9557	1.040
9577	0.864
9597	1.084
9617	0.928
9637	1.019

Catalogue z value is 0.53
